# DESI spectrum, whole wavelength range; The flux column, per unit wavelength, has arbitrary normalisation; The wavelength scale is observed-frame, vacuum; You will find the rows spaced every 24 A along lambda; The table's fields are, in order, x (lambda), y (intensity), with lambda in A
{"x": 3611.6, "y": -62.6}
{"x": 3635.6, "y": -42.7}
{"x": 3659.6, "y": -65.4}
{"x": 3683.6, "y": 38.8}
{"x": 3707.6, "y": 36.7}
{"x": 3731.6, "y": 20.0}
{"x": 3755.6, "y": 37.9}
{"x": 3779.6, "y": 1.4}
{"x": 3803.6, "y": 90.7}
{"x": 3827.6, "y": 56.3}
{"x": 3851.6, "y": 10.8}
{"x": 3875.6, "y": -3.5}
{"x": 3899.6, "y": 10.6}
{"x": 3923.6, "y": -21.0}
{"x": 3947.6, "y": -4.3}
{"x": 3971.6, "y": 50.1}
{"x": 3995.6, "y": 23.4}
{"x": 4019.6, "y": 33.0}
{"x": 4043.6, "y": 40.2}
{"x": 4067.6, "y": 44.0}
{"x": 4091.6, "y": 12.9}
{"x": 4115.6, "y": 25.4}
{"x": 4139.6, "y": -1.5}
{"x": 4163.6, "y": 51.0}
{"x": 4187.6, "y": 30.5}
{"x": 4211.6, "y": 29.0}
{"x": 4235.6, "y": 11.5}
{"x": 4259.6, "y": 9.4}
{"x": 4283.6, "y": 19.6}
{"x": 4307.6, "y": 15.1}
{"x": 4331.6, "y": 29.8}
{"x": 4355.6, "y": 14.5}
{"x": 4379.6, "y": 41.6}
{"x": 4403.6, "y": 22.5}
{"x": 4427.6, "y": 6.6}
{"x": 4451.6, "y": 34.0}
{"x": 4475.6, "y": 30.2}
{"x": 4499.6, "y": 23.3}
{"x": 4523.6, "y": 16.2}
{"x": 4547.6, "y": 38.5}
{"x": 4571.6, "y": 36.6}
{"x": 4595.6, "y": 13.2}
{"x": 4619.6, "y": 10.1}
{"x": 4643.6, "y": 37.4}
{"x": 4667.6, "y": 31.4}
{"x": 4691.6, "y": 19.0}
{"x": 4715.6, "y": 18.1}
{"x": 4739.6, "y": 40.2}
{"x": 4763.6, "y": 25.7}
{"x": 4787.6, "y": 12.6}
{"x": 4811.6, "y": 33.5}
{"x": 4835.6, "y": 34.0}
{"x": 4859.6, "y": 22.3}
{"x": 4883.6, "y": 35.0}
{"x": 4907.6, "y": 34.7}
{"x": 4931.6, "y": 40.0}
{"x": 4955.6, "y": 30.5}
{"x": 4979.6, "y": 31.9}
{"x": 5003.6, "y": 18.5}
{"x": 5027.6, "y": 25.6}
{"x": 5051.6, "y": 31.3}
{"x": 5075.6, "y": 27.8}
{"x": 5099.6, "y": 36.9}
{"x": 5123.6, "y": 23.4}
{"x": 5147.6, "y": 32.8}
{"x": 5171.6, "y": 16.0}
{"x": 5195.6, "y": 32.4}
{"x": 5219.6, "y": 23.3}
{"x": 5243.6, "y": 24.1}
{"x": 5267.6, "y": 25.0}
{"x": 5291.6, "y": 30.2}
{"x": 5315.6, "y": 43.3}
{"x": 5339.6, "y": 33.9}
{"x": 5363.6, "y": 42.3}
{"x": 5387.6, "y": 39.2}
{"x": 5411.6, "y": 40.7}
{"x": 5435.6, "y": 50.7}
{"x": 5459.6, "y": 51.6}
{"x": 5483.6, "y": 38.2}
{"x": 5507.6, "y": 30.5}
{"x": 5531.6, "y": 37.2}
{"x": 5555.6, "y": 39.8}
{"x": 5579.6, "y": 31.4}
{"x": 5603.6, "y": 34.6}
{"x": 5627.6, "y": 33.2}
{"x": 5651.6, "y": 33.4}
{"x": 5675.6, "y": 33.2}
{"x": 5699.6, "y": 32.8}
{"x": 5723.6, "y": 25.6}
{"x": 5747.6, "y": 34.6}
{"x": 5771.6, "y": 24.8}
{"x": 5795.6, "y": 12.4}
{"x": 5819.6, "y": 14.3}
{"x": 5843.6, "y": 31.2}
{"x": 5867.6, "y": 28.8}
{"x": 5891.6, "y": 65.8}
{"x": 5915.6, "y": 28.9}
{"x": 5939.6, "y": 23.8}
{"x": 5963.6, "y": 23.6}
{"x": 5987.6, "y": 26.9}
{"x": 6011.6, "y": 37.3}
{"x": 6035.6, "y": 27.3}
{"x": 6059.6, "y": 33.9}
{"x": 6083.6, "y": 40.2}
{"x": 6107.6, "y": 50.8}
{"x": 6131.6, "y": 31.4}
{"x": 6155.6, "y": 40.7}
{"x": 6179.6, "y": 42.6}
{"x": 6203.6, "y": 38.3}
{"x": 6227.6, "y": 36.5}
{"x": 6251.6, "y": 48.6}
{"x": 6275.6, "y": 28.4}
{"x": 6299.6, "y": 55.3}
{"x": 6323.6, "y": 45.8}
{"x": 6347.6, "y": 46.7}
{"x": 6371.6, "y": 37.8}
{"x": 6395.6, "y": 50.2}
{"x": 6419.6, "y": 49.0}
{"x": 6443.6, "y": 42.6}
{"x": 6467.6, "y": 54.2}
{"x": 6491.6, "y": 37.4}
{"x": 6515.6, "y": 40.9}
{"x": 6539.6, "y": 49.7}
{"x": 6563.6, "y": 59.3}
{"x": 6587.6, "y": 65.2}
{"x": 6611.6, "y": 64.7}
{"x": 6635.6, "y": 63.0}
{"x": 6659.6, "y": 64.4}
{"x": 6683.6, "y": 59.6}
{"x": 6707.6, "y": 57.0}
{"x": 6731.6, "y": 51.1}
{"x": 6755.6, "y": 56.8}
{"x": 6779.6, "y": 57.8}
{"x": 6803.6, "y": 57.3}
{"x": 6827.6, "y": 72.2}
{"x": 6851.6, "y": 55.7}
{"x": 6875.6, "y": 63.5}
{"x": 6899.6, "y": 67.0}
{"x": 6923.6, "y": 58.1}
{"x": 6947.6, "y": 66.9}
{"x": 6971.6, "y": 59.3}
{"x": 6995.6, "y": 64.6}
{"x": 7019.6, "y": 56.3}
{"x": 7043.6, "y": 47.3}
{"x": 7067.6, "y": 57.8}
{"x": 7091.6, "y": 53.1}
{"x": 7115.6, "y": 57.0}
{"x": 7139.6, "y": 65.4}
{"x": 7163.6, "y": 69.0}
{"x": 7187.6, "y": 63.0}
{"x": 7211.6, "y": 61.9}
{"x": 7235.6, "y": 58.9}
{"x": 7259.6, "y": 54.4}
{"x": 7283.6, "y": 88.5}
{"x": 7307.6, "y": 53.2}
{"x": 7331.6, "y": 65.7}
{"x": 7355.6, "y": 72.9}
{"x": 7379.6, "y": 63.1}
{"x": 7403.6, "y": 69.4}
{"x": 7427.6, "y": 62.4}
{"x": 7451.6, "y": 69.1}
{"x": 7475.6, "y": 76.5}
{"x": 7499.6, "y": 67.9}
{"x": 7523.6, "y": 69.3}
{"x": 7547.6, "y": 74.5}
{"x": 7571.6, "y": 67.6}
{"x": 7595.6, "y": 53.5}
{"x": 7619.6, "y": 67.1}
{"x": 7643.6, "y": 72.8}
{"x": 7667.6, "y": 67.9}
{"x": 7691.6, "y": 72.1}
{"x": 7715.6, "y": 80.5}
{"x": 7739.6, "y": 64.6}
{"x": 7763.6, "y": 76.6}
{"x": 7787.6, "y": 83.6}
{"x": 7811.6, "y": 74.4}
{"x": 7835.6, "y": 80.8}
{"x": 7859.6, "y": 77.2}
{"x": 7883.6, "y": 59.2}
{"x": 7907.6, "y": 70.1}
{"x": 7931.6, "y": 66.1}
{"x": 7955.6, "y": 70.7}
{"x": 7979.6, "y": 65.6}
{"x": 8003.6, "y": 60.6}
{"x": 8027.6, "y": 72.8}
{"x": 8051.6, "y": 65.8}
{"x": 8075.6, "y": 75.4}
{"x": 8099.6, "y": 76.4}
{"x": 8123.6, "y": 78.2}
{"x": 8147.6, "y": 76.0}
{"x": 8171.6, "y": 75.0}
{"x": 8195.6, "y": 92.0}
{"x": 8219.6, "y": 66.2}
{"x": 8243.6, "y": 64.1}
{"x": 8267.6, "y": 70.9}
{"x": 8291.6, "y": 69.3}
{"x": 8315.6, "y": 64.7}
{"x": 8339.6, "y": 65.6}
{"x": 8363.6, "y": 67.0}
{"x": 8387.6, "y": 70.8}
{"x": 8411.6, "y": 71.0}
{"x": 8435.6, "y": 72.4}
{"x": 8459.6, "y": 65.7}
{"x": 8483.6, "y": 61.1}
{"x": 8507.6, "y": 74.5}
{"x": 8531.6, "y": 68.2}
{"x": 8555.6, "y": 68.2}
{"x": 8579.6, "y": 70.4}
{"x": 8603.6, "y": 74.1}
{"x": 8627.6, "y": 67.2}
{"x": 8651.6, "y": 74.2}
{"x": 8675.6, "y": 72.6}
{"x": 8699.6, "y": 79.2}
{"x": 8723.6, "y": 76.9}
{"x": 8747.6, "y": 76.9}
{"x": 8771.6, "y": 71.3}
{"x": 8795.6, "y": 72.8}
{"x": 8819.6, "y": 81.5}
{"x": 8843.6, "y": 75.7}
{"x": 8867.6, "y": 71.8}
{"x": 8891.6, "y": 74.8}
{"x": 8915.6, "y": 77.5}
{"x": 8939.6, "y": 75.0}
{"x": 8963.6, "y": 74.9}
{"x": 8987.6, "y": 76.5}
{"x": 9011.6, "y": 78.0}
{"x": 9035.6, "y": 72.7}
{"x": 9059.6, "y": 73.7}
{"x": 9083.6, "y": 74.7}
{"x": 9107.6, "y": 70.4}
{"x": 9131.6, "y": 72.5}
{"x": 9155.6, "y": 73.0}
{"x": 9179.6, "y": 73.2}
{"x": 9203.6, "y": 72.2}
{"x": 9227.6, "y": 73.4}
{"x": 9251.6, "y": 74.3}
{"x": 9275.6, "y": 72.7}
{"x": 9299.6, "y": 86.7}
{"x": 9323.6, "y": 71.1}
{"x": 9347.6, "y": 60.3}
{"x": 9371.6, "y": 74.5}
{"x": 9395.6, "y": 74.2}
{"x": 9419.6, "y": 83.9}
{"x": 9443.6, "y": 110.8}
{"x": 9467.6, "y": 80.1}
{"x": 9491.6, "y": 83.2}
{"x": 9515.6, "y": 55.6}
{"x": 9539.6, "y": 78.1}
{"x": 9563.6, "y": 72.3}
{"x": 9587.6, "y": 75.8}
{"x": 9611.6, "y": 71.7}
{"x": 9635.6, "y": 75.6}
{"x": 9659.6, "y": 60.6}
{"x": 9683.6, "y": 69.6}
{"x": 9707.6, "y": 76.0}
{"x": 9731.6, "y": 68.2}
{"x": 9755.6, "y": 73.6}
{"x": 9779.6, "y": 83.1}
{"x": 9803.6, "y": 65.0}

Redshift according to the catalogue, 0.638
